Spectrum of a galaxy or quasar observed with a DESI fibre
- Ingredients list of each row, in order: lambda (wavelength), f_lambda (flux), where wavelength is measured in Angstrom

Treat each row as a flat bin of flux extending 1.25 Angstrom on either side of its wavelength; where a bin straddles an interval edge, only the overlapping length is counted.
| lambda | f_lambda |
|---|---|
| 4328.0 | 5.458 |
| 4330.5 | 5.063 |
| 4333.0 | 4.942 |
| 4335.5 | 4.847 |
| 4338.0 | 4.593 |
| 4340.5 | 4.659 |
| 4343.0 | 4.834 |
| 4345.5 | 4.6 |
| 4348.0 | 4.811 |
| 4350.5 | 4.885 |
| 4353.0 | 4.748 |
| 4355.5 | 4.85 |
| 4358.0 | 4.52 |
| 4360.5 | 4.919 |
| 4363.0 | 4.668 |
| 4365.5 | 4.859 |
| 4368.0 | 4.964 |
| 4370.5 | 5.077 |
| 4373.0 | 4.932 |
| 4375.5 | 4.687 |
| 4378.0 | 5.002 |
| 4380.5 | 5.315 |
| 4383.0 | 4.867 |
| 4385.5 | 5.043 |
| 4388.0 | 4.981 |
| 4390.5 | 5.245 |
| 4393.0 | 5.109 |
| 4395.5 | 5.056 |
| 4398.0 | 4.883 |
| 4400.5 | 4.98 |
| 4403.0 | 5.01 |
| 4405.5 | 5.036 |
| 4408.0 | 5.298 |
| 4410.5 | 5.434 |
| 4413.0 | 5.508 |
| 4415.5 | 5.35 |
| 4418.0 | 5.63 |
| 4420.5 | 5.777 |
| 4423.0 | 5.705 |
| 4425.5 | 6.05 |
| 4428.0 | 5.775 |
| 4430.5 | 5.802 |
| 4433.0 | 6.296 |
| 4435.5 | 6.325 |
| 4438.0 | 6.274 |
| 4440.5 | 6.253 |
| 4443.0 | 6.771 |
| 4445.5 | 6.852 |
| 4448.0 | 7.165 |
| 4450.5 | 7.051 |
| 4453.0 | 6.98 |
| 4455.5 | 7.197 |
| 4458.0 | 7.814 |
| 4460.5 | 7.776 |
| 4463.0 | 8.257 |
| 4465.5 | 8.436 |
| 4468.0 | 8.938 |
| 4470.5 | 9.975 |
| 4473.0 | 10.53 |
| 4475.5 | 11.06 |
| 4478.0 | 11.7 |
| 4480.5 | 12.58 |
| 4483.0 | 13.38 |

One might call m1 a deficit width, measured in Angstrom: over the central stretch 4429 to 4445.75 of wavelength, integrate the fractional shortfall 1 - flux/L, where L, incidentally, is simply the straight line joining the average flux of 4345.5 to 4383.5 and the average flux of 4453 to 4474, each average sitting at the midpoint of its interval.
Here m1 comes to 2.7 Angstrom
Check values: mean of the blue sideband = 4.86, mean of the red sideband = 8.5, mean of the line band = 6.33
